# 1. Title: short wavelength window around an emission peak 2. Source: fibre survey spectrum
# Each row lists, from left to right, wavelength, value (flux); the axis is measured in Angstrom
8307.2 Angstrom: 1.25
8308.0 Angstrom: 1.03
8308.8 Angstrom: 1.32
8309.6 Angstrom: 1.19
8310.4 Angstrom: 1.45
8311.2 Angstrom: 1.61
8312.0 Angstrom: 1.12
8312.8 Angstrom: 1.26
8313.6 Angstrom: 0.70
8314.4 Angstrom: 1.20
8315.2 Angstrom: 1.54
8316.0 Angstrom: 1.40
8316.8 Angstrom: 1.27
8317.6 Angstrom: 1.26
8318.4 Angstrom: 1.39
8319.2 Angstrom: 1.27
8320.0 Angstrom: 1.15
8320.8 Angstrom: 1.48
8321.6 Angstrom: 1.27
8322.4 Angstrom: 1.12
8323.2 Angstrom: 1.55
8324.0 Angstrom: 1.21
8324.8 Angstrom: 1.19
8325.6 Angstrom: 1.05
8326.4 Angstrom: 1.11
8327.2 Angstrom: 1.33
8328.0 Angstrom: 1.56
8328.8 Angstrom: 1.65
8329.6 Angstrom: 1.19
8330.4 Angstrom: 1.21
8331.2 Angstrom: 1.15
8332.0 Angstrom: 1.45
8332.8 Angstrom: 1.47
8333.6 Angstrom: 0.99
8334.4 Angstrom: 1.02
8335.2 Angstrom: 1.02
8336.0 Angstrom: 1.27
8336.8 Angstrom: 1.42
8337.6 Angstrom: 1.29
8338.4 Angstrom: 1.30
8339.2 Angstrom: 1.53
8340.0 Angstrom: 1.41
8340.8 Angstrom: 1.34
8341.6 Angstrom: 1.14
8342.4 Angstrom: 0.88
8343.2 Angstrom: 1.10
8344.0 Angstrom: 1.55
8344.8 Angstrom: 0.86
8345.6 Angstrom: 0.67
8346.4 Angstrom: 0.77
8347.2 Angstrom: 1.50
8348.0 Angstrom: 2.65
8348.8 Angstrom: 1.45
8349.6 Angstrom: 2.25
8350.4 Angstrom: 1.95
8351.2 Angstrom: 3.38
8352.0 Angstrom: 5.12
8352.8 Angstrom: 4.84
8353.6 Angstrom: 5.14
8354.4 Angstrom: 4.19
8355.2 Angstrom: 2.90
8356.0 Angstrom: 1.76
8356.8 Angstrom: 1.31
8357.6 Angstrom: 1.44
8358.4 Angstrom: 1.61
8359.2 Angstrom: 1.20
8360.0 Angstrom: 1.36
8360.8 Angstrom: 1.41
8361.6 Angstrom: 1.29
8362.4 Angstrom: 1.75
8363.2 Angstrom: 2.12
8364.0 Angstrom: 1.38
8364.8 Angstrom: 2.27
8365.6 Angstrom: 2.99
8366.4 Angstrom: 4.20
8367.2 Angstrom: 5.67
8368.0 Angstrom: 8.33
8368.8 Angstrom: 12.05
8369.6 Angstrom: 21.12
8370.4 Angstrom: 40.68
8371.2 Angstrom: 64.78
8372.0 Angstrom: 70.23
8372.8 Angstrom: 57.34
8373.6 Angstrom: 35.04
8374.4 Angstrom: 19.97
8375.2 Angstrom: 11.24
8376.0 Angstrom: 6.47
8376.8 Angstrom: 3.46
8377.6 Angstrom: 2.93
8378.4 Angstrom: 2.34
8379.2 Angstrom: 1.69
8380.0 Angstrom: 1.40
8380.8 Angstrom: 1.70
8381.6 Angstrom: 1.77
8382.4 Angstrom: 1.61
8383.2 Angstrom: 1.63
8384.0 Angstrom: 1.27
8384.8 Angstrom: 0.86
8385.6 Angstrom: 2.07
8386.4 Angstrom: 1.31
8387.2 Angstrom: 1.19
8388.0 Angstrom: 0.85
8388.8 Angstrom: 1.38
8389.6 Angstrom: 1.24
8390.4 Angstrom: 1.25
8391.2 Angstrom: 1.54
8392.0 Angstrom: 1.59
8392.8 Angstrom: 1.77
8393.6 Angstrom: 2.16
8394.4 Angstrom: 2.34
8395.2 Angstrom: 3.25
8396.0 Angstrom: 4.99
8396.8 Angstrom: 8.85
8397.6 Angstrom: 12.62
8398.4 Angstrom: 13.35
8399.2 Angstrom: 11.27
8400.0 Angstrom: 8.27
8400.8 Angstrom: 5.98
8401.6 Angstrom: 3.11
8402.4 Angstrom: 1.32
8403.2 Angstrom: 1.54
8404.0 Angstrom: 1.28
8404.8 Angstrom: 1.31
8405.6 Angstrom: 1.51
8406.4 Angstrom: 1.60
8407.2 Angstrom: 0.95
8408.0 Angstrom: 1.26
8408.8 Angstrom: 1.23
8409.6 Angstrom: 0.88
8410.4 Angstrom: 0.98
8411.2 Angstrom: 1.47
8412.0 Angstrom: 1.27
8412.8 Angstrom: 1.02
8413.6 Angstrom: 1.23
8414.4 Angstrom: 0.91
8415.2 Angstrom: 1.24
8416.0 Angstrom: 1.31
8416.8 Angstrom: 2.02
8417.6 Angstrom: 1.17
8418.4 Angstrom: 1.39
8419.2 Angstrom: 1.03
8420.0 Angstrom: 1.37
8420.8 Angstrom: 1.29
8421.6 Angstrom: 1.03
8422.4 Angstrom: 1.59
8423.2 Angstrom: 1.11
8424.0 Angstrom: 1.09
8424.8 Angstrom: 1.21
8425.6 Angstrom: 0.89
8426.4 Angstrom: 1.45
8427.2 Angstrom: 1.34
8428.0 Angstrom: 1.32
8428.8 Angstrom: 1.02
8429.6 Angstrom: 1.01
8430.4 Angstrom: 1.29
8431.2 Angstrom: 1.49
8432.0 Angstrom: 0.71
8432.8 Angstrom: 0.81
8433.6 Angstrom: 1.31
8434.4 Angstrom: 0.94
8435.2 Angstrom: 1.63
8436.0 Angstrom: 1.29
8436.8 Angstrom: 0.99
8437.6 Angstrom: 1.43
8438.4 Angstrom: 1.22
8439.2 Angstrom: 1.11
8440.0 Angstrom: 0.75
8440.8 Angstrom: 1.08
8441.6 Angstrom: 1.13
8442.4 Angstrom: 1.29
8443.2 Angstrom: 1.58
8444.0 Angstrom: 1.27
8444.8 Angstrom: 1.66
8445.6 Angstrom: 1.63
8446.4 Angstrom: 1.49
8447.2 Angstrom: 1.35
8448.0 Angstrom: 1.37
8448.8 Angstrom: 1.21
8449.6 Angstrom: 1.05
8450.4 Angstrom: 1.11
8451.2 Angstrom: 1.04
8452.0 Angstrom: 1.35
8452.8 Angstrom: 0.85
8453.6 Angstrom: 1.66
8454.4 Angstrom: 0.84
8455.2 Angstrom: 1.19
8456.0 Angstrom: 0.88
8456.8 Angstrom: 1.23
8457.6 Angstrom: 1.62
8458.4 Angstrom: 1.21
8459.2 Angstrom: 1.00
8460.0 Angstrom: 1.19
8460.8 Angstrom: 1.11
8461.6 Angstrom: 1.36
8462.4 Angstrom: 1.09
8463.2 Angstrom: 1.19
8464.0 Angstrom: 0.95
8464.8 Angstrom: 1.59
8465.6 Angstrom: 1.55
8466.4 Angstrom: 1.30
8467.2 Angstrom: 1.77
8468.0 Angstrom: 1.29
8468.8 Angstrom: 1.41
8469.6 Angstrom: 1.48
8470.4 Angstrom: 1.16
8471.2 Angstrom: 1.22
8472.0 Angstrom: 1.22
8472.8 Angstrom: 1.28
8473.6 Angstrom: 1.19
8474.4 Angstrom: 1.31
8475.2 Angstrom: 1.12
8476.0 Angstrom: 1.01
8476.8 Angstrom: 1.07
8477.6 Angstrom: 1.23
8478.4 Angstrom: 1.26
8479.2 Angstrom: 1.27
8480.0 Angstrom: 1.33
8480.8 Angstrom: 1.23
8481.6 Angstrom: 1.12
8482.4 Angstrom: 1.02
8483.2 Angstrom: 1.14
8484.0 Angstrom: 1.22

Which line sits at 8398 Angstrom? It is [N II] 6583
